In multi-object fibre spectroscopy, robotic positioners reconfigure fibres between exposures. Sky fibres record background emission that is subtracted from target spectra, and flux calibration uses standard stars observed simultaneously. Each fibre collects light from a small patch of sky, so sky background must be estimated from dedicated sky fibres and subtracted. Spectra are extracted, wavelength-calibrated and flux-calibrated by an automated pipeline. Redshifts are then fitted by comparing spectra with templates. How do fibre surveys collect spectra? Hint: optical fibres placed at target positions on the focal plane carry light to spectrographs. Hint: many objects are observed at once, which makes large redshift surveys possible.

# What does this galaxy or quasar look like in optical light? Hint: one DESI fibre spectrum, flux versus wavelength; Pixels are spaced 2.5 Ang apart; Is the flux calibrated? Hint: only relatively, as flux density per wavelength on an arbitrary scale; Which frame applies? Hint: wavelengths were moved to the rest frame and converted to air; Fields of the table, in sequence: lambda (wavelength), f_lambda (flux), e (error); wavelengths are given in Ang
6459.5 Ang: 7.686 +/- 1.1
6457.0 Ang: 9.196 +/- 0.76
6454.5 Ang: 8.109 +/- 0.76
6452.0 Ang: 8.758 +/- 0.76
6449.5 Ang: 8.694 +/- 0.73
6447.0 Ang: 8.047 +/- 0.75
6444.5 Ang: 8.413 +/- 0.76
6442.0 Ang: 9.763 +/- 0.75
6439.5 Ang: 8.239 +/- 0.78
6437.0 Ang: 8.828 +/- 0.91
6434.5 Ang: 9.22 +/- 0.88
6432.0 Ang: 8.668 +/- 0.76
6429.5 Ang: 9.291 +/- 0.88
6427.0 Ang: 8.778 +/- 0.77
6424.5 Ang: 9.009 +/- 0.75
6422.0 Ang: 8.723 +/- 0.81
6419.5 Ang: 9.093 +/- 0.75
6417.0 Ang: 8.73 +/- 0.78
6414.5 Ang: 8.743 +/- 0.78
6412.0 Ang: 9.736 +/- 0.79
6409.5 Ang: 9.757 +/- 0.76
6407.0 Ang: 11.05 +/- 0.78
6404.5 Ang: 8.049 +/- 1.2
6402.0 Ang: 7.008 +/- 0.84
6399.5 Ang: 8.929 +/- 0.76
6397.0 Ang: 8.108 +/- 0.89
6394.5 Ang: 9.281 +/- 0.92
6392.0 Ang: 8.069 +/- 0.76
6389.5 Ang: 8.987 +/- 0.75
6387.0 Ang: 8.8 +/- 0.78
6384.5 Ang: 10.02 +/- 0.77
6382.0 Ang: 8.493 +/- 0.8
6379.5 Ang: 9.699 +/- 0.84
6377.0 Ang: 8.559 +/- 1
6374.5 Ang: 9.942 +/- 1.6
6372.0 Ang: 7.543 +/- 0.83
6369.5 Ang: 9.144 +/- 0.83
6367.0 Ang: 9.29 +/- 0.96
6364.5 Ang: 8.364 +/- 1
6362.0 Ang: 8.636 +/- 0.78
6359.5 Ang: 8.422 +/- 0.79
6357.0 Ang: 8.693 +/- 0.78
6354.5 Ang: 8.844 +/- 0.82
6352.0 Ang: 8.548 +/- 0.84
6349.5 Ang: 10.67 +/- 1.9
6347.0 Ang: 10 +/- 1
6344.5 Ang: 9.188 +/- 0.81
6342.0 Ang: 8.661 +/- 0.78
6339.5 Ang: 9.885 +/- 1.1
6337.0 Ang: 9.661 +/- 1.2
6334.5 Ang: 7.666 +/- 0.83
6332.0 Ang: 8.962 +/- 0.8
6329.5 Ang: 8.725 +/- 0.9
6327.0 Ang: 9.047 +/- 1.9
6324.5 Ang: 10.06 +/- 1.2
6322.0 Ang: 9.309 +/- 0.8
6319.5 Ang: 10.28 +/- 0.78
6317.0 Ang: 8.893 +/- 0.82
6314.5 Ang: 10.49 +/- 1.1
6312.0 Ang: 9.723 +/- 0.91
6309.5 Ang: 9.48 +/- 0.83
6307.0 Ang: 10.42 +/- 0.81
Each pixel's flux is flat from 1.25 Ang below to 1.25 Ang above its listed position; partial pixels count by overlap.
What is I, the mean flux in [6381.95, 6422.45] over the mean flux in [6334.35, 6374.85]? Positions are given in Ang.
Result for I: 1.0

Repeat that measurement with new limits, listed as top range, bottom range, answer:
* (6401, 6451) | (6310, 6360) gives 0.96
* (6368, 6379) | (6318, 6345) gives 0.96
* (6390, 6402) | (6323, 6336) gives 0.95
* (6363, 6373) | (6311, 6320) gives 0.88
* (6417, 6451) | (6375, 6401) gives 0.99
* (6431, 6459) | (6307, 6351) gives 0.92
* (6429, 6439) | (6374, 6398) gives 0.99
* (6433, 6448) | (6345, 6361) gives 0.95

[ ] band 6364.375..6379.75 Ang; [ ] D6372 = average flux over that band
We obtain 8.93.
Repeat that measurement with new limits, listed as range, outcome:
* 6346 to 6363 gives 9.11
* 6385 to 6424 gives 8.9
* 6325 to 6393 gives 9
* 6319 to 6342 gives 9.22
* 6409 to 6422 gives 9.13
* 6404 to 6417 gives 9.48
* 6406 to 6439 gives 9.17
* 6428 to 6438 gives 9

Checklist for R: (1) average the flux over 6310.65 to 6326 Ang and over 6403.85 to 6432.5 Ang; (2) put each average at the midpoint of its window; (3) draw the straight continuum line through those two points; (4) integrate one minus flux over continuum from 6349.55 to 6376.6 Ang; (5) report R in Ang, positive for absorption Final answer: 1.95 Ang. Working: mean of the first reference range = 9.78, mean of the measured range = 8.82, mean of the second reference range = 9.17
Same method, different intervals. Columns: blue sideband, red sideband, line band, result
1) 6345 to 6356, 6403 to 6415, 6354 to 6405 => 4.05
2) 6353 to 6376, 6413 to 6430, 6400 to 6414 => -0.35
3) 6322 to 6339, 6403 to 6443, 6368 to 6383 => 0.29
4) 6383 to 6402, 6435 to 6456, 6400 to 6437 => -1.22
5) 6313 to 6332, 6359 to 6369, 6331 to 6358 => -0.22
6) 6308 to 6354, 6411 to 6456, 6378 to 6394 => 0.13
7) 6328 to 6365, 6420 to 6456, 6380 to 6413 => -0.31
